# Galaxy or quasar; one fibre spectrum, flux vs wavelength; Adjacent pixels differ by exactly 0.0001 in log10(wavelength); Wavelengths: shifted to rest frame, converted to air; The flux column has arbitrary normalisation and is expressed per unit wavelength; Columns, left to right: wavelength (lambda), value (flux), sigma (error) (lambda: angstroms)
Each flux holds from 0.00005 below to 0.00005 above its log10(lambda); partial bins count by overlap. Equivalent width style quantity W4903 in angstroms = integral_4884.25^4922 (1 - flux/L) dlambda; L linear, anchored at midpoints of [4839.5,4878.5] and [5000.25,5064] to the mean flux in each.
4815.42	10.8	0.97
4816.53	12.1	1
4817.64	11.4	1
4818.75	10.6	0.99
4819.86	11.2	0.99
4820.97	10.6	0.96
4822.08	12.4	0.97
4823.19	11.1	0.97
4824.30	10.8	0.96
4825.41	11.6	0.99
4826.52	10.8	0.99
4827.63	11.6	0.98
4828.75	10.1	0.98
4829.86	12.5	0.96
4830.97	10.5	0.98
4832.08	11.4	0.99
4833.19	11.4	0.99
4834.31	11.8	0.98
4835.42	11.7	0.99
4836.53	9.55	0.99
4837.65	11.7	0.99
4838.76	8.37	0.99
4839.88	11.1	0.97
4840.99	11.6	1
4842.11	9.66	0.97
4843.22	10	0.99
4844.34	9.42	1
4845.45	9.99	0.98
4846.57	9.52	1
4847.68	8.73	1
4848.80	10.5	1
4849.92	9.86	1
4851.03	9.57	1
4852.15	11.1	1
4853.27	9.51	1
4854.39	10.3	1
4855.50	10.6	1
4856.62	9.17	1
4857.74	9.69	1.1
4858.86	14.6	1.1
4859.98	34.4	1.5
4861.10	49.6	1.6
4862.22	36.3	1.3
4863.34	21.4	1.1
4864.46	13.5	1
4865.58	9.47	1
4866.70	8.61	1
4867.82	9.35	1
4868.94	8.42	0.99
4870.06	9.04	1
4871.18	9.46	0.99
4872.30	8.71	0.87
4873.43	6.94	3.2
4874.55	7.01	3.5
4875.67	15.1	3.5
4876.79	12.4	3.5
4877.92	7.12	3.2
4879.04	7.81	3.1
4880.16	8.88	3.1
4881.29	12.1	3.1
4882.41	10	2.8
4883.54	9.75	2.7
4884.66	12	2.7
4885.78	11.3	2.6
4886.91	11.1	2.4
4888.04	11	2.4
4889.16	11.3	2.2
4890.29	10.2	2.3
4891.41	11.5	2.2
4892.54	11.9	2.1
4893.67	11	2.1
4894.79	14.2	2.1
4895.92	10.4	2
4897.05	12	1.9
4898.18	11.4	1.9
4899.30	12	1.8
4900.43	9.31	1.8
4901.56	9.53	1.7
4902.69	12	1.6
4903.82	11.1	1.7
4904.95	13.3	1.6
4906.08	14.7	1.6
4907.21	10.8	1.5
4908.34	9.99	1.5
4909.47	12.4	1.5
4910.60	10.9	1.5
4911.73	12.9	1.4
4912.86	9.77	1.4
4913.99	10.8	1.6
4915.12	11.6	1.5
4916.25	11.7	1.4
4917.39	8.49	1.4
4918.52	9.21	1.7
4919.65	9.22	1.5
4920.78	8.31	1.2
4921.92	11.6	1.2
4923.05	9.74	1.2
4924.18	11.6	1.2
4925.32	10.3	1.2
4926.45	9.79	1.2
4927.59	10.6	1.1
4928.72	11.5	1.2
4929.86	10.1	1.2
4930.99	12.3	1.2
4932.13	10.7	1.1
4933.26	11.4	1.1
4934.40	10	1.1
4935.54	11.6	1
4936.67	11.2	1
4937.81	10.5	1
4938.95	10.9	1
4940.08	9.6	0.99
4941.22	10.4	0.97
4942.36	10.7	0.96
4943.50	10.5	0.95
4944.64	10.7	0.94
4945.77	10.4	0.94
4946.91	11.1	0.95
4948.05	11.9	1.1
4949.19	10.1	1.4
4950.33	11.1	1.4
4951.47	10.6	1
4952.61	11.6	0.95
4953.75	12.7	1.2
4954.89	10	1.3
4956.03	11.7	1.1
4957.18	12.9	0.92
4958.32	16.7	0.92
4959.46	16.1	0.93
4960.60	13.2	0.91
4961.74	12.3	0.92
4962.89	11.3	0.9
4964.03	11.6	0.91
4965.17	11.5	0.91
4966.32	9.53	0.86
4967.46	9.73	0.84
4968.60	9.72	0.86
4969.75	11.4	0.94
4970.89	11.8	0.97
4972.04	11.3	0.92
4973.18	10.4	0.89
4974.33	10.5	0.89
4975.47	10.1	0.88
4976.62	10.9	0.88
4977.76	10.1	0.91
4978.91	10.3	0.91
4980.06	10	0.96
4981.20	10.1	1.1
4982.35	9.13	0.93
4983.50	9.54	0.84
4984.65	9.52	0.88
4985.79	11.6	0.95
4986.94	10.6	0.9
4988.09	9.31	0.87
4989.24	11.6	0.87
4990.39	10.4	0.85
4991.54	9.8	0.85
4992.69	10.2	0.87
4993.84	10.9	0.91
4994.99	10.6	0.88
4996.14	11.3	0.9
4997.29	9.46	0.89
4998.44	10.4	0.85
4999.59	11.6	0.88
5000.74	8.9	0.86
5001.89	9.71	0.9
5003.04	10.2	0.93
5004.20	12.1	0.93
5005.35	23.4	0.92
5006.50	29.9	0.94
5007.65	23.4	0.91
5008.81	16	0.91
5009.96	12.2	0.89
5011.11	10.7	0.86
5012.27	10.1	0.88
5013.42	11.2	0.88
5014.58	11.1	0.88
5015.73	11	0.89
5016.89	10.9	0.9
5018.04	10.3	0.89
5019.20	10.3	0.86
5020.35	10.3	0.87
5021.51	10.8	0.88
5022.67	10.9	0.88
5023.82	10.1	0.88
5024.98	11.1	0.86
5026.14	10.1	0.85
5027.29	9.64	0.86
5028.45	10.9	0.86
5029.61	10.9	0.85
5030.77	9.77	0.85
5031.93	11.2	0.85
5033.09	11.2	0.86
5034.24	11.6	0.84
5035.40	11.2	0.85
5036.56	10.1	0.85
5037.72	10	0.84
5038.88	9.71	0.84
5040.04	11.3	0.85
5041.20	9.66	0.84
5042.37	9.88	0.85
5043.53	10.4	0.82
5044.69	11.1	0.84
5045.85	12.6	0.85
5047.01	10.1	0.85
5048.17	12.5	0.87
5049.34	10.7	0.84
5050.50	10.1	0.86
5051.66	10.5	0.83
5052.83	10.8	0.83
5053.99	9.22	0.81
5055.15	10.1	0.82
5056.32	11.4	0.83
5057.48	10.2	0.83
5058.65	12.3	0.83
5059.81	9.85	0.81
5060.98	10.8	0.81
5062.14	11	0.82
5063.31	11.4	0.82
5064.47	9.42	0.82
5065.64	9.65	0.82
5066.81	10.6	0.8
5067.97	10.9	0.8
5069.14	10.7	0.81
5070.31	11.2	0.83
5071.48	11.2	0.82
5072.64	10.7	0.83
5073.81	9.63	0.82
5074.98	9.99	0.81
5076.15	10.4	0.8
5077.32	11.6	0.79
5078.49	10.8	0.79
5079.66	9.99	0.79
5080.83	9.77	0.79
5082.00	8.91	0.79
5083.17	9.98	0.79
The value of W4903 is 4.3 angstroms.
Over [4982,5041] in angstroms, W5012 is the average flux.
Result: 11.5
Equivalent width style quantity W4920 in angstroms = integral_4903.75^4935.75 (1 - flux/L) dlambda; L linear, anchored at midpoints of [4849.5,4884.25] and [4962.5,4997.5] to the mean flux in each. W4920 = 2.8 angstroms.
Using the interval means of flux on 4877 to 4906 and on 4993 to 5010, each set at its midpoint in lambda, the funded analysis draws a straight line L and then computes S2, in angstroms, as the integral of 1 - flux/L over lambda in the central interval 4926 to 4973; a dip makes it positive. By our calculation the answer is 4.8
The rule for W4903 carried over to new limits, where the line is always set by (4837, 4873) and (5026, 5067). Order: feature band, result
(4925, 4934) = 1.0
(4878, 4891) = 2.5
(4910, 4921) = 1.8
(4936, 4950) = 1.5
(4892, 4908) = 1.2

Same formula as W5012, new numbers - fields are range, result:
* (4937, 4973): 11.4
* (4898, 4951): 10.8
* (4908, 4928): 10.5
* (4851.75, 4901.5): 12.7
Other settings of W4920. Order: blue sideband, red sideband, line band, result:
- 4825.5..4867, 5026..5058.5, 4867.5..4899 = 5.72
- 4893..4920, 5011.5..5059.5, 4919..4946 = 1.30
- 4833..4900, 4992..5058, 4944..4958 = 0.54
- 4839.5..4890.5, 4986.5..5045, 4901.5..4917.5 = 0.85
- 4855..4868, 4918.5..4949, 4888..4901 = 3.32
